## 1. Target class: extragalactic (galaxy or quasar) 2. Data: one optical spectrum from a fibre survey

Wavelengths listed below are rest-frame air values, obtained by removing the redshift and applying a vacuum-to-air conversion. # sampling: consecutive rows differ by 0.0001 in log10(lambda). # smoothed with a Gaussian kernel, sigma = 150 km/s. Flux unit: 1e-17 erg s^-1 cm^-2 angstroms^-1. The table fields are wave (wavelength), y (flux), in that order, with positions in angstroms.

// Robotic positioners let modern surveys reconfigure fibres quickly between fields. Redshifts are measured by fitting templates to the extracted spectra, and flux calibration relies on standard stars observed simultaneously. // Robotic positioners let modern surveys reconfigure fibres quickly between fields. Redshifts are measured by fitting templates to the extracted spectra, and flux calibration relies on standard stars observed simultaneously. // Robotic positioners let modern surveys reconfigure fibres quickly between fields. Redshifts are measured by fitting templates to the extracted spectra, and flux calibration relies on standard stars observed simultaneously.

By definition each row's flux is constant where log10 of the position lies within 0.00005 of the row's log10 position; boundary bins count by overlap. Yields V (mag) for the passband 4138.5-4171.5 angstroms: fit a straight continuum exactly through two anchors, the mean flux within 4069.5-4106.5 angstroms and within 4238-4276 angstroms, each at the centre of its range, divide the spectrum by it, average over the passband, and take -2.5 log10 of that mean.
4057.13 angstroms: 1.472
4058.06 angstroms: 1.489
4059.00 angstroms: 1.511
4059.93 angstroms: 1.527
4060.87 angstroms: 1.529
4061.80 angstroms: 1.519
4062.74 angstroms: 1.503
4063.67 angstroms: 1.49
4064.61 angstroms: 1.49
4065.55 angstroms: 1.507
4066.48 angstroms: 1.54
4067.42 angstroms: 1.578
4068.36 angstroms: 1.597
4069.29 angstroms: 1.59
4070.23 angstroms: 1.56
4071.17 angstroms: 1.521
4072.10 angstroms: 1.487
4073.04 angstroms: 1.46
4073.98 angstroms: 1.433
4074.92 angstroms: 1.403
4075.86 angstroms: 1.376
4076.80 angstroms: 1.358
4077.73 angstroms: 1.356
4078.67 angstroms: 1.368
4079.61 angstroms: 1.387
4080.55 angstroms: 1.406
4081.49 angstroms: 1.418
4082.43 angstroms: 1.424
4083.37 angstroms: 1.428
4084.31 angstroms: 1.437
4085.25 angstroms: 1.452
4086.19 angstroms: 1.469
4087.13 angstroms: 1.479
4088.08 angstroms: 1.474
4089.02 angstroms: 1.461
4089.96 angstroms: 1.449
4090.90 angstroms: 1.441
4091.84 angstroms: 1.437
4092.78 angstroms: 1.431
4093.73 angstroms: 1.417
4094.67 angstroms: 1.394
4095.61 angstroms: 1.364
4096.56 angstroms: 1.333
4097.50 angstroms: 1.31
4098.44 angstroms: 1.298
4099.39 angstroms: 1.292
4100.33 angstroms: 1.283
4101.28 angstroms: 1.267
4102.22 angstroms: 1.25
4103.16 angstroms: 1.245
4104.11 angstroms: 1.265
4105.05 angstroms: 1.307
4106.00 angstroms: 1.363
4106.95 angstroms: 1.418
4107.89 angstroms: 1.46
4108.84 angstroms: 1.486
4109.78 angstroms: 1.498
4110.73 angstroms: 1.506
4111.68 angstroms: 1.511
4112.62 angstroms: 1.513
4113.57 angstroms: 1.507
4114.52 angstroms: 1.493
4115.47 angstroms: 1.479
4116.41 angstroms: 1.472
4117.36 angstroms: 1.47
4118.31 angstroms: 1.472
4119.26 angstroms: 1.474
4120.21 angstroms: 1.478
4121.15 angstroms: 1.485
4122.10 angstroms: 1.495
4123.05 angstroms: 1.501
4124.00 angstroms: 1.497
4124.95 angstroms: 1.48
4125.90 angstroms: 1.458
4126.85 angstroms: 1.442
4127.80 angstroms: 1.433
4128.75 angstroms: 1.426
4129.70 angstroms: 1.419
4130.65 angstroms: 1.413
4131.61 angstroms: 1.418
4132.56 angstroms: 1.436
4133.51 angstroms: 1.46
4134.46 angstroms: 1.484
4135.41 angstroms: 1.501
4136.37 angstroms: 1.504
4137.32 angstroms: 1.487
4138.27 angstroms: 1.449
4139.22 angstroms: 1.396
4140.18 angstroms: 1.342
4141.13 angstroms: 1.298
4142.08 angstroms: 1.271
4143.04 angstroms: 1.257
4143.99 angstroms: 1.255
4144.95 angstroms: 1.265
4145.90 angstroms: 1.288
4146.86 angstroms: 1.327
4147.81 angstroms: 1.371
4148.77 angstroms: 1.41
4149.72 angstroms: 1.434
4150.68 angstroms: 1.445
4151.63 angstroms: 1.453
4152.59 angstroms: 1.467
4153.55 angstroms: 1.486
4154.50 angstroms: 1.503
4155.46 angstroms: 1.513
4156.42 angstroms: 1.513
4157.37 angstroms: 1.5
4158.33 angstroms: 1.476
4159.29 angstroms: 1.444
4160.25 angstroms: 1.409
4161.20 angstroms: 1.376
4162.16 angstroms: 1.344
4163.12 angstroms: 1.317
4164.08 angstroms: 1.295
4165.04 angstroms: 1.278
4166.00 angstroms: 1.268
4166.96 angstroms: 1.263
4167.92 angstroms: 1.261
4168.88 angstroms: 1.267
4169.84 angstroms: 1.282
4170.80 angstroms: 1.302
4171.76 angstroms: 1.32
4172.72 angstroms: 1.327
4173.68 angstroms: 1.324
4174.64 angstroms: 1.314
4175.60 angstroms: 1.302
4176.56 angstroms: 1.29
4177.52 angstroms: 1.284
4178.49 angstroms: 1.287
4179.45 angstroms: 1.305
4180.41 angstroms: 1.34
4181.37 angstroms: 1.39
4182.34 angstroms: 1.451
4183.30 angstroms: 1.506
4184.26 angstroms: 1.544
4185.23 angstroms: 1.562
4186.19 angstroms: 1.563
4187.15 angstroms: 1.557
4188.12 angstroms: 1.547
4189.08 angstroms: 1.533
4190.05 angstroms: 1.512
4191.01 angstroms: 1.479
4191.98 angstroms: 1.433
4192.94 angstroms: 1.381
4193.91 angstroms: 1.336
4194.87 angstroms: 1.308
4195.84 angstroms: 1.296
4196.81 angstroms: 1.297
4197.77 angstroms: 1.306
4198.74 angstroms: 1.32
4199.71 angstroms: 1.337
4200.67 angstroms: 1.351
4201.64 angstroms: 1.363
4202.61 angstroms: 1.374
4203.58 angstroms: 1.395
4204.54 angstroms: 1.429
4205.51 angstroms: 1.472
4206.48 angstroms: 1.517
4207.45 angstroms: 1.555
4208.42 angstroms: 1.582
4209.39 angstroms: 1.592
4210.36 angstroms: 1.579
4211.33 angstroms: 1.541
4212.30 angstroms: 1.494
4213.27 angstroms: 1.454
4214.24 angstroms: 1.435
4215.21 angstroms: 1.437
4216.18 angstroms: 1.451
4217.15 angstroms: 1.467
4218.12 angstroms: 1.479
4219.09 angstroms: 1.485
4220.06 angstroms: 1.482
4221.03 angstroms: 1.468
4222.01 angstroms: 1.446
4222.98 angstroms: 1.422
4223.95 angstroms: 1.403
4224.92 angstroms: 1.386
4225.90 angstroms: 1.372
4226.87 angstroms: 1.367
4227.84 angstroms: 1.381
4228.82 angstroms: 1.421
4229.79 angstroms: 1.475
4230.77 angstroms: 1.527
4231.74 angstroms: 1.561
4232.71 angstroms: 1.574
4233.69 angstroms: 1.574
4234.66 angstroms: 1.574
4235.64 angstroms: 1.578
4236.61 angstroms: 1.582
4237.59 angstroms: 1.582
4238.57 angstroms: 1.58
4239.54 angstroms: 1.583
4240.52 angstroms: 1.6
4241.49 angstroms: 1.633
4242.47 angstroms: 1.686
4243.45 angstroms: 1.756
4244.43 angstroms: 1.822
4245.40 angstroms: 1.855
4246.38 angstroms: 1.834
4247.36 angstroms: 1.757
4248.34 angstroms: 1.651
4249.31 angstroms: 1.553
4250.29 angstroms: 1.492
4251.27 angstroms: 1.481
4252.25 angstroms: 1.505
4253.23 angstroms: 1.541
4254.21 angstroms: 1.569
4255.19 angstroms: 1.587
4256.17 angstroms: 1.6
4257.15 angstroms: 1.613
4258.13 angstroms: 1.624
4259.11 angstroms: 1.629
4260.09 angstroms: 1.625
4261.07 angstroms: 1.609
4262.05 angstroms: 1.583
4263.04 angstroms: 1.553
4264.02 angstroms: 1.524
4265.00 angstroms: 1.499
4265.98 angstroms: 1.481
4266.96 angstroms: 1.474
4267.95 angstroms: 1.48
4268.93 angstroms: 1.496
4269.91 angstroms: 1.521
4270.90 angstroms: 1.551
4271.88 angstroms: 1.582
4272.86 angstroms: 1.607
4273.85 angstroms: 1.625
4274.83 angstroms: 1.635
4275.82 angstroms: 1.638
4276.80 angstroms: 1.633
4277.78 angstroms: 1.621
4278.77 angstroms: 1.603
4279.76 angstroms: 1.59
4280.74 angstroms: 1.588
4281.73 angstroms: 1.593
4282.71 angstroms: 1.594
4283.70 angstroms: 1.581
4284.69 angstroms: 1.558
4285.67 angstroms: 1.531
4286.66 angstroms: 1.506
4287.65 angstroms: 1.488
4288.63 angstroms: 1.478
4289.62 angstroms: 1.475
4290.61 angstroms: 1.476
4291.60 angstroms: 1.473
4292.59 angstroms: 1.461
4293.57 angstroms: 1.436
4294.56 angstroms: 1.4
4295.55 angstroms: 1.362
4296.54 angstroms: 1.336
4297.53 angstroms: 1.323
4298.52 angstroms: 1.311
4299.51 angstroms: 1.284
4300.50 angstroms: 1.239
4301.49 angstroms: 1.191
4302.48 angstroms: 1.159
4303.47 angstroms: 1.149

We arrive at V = 0.08 mag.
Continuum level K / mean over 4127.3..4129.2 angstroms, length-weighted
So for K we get 1.43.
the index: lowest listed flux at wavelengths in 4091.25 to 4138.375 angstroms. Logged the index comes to 1.245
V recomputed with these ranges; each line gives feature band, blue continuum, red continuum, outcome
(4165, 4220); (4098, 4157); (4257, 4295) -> 0.05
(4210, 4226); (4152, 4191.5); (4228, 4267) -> 0.04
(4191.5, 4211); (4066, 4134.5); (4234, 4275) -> 0.09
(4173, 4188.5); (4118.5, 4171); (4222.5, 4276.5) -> 0.04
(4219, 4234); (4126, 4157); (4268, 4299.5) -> 0.01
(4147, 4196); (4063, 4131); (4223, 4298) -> 0.07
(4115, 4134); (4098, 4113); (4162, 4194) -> -0.07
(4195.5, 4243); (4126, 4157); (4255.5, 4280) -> 0.03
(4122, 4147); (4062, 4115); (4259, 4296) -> 0.04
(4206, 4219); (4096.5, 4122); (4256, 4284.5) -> 0.01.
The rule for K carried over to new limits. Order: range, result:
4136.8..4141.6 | 1.4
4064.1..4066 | 1.49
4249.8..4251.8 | 1.48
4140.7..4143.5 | 1.27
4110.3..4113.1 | 1.51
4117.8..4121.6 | 1.48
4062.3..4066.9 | 1.51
